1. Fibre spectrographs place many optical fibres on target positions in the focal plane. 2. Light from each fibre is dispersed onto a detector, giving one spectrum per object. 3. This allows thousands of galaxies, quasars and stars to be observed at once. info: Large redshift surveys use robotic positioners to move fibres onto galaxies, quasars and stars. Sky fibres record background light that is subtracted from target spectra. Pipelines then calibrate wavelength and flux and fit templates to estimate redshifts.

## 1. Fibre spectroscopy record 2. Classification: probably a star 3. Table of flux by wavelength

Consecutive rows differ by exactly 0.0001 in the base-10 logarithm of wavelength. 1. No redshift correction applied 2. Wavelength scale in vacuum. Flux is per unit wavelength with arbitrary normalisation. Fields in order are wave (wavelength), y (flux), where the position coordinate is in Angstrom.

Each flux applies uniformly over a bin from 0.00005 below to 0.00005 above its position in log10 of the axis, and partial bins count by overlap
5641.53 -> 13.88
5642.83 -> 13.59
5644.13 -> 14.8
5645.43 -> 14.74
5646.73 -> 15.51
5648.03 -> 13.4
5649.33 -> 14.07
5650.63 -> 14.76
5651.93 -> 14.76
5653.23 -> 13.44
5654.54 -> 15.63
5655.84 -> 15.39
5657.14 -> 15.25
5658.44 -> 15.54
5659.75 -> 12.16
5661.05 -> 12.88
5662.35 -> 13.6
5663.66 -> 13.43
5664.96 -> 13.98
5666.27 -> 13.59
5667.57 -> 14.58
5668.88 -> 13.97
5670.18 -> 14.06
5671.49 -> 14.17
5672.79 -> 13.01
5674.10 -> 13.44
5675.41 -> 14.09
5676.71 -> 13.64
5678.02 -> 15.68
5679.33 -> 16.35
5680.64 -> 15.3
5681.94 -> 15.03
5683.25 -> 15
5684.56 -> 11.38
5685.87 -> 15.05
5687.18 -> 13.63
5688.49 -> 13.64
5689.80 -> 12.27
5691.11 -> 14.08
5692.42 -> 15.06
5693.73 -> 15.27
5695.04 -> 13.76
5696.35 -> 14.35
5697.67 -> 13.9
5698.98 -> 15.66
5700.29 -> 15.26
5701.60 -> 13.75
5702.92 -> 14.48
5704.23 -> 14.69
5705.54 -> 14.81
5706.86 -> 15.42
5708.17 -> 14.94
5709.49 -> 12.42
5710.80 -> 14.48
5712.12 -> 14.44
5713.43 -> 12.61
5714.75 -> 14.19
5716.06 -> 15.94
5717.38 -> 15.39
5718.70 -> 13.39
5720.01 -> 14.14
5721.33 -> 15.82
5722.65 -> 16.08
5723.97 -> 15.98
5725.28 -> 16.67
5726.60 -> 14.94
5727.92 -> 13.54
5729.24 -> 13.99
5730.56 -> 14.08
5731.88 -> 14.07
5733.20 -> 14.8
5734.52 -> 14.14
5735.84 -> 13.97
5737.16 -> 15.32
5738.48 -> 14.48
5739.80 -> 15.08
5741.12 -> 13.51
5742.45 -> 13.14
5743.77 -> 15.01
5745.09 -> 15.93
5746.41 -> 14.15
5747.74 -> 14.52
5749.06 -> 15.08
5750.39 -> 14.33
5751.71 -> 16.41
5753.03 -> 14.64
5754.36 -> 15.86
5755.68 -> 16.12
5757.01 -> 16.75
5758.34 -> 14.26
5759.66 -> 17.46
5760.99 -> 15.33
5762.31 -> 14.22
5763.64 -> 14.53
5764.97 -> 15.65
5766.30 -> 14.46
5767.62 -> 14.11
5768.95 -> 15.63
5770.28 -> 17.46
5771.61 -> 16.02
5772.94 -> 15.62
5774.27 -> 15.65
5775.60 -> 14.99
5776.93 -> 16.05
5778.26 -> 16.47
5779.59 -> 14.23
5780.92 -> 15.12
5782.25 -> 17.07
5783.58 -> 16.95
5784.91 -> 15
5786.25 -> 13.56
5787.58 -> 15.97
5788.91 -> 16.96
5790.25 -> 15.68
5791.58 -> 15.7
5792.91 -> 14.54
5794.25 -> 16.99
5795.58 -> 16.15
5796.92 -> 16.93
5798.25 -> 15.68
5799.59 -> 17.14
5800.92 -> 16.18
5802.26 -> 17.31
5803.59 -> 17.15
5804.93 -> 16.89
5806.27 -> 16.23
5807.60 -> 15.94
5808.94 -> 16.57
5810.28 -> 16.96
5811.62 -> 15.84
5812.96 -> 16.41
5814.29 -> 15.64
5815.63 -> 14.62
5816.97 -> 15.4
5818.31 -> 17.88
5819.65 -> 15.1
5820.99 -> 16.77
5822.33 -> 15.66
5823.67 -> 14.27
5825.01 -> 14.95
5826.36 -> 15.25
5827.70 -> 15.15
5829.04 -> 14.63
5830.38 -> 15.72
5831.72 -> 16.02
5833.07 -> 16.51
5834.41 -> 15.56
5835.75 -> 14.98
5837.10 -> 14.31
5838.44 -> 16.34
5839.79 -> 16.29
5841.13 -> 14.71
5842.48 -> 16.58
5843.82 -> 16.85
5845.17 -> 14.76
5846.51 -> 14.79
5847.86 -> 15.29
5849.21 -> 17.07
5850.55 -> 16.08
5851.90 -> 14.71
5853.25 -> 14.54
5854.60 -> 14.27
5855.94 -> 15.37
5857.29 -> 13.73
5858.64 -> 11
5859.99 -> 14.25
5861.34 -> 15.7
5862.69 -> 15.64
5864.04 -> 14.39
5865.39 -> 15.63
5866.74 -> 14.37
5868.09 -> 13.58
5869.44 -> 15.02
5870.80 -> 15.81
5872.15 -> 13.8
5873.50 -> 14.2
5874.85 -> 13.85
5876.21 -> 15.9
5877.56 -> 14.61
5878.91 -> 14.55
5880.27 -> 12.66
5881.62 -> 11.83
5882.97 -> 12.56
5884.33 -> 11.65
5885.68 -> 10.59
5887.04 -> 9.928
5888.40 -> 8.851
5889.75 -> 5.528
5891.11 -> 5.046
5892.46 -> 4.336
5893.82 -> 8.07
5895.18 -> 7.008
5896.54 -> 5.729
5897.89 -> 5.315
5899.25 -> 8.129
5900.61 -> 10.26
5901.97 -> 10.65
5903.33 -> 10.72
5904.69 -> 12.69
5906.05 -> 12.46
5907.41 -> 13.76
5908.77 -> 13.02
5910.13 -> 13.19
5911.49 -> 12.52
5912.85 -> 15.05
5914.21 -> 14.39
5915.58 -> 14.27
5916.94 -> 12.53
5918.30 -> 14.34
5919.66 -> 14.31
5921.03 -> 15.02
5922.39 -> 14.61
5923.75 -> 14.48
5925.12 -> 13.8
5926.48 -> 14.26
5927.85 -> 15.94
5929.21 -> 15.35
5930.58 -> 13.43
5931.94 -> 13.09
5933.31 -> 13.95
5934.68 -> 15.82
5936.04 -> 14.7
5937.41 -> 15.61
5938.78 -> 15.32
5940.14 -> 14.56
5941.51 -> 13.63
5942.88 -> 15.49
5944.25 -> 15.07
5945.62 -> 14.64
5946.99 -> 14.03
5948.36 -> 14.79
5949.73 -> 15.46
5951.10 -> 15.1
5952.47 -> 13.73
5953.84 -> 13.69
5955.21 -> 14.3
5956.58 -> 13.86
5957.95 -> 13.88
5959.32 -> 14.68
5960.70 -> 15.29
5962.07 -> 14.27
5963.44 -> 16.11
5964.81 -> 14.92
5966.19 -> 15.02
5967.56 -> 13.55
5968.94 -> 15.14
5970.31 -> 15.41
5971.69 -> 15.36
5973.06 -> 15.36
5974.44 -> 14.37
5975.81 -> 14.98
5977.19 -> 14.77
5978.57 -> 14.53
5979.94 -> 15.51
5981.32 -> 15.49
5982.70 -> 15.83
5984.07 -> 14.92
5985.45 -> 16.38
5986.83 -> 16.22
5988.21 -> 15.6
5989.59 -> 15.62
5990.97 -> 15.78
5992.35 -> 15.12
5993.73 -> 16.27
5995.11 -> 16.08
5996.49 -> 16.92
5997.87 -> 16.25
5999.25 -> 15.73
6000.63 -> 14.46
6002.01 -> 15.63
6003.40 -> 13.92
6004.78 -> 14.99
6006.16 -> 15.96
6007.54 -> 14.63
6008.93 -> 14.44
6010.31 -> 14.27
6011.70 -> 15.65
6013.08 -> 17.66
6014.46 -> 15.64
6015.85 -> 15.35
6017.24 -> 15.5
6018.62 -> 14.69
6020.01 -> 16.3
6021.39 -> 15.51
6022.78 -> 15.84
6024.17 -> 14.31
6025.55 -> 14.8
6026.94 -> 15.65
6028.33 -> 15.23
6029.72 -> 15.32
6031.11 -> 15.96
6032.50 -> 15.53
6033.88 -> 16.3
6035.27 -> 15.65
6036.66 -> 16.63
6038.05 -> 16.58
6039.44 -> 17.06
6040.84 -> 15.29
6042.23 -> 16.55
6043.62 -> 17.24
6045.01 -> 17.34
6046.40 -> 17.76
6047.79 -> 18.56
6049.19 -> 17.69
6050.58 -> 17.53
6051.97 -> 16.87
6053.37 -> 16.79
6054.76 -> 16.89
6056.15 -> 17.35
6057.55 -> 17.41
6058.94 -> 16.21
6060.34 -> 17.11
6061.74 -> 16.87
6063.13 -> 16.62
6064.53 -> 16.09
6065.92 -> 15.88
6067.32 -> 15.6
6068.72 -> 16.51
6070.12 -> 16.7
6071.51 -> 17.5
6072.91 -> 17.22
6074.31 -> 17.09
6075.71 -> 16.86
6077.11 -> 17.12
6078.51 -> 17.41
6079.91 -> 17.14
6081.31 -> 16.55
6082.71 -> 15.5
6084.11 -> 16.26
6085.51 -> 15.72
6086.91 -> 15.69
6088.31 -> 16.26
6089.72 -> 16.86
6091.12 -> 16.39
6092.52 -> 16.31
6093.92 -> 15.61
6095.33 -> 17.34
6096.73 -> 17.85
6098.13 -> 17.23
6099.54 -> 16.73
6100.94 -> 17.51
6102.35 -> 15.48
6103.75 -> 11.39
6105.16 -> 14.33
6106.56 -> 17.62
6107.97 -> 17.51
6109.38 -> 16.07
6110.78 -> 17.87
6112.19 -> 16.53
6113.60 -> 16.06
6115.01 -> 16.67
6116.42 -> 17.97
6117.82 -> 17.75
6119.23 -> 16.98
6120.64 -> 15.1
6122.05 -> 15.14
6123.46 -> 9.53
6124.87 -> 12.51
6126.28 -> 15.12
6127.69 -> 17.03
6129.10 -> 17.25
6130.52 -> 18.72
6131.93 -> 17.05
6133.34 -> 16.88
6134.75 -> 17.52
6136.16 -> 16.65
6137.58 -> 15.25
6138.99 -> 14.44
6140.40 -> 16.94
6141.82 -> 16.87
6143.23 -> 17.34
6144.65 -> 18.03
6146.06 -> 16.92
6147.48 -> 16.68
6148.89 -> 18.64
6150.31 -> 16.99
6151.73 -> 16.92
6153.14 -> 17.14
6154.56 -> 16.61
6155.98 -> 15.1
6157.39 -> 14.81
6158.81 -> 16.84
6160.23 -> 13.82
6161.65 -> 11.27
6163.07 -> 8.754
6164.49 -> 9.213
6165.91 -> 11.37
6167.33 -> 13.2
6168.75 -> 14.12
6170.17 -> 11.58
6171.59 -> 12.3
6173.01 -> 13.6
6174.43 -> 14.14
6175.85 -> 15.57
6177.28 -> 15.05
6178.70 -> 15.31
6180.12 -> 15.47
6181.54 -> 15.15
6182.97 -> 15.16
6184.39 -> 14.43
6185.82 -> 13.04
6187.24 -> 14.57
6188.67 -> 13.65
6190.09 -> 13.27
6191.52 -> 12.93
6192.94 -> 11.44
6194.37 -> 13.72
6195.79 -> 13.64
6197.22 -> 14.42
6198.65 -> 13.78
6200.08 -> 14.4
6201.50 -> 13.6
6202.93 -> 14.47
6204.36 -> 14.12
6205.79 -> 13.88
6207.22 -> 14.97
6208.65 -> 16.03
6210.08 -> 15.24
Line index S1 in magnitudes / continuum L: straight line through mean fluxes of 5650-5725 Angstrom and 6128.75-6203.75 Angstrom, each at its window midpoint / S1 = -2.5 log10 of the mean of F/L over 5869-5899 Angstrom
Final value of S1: 0.34 mag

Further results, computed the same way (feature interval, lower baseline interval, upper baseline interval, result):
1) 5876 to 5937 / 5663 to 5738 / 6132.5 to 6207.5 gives 0.21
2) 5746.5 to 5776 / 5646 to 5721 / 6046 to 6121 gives -0.05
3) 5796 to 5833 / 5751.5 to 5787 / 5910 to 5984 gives -0.05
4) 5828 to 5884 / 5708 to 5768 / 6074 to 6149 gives 0.03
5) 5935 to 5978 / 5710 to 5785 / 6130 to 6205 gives 0.01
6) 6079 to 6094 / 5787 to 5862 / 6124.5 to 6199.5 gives -0.08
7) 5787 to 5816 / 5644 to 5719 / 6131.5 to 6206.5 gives -0.13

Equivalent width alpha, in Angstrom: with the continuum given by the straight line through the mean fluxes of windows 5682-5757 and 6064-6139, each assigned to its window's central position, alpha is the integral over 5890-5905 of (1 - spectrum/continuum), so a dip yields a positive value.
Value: 7.38 Angstrom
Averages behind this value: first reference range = 14.6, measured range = 7.81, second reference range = 16.3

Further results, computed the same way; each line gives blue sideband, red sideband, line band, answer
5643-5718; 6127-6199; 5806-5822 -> -1.8 Angstrom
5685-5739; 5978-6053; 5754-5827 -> -4.9 Angstrom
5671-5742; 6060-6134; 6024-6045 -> 0.1 Angstrom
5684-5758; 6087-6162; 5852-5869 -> 0.9 Angstrom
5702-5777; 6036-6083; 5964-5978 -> 1.2 Angstrom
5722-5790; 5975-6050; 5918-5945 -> 1.7 Angstrom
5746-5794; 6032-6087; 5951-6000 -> 3.6 Angstrom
